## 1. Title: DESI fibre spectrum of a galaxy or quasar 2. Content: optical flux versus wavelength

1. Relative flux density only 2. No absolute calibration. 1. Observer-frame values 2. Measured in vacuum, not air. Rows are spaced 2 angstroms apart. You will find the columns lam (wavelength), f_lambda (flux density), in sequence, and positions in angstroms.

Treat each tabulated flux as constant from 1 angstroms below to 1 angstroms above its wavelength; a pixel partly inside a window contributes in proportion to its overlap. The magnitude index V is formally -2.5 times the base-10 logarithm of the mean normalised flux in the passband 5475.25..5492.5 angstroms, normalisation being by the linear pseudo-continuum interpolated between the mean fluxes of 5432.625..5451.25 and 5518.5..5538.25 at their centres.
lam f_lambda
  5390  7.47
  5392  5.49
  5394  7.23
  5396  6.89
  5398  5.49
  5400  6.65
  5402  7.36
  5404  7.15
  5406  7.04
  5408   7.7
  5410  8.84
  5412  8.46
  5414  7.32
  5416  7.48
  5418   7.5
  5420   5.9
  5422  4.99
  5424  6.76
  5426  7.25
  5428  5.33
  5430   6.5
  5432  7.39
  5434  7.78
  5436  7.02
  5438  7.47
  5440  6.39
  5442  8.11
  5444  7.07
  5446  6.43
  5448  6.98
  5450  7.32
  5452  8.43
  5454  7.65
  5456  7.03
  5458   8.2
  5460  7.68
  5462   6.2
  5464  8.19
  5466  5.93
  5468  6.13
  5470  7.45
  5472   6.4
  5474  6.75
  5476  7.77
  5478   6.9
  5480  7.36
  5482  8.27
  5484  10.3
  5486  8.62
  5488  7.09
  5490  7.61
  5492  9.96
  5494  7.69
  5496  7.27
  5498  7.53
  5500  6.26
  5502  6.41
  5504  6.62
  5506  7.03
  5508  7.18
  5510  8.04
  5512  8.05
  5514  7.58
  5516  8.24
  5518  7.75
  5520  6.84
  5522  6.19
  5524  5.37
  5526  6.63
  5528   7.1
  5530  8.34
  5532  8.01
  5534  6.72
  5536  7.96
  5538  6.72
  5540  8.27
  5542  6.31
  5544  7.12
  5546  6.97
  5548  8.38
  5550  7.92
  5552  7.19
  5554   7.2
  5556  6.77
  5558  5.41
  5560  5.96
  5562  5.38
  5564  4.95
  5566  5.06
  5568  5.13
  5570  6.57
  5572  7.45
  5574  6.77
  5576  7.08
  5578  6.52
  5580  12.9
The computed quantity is -0.15 mag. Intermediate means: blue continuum 7.2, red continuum 7.02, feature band 8.16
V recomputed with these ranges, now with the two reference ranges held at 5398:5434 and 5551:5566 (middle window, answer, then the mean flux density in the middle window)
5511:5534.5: -0.15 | 7.25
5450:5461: -0.15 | 7.75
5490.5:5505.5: -0.14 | 7.39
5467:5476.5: -0.04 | 6.85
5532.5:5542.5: -0.18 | 7.28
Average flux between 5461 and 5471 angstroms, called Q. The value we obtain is 6.78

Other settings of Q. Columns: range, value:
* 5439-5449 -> 7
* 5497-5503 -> 6.73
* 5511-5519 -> 7.91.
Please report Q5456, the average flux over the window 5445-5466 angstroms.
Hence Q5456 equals 7.34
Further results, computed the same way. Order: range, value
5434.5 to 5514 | 7.41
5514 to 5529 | 6.92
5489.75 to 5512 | 7.44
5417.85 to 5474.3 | 6.97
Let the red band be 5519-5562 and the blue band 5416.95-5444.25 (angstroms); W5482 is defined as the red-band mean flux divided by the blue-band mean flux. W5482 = 1.02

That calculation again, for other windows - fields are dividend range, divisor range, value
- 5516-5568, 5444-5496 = 0.91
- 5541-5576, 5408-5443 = 0.92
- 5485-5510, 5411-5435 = 1.08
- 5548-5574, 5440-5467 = 0.87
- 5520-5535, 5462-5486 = 0.93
